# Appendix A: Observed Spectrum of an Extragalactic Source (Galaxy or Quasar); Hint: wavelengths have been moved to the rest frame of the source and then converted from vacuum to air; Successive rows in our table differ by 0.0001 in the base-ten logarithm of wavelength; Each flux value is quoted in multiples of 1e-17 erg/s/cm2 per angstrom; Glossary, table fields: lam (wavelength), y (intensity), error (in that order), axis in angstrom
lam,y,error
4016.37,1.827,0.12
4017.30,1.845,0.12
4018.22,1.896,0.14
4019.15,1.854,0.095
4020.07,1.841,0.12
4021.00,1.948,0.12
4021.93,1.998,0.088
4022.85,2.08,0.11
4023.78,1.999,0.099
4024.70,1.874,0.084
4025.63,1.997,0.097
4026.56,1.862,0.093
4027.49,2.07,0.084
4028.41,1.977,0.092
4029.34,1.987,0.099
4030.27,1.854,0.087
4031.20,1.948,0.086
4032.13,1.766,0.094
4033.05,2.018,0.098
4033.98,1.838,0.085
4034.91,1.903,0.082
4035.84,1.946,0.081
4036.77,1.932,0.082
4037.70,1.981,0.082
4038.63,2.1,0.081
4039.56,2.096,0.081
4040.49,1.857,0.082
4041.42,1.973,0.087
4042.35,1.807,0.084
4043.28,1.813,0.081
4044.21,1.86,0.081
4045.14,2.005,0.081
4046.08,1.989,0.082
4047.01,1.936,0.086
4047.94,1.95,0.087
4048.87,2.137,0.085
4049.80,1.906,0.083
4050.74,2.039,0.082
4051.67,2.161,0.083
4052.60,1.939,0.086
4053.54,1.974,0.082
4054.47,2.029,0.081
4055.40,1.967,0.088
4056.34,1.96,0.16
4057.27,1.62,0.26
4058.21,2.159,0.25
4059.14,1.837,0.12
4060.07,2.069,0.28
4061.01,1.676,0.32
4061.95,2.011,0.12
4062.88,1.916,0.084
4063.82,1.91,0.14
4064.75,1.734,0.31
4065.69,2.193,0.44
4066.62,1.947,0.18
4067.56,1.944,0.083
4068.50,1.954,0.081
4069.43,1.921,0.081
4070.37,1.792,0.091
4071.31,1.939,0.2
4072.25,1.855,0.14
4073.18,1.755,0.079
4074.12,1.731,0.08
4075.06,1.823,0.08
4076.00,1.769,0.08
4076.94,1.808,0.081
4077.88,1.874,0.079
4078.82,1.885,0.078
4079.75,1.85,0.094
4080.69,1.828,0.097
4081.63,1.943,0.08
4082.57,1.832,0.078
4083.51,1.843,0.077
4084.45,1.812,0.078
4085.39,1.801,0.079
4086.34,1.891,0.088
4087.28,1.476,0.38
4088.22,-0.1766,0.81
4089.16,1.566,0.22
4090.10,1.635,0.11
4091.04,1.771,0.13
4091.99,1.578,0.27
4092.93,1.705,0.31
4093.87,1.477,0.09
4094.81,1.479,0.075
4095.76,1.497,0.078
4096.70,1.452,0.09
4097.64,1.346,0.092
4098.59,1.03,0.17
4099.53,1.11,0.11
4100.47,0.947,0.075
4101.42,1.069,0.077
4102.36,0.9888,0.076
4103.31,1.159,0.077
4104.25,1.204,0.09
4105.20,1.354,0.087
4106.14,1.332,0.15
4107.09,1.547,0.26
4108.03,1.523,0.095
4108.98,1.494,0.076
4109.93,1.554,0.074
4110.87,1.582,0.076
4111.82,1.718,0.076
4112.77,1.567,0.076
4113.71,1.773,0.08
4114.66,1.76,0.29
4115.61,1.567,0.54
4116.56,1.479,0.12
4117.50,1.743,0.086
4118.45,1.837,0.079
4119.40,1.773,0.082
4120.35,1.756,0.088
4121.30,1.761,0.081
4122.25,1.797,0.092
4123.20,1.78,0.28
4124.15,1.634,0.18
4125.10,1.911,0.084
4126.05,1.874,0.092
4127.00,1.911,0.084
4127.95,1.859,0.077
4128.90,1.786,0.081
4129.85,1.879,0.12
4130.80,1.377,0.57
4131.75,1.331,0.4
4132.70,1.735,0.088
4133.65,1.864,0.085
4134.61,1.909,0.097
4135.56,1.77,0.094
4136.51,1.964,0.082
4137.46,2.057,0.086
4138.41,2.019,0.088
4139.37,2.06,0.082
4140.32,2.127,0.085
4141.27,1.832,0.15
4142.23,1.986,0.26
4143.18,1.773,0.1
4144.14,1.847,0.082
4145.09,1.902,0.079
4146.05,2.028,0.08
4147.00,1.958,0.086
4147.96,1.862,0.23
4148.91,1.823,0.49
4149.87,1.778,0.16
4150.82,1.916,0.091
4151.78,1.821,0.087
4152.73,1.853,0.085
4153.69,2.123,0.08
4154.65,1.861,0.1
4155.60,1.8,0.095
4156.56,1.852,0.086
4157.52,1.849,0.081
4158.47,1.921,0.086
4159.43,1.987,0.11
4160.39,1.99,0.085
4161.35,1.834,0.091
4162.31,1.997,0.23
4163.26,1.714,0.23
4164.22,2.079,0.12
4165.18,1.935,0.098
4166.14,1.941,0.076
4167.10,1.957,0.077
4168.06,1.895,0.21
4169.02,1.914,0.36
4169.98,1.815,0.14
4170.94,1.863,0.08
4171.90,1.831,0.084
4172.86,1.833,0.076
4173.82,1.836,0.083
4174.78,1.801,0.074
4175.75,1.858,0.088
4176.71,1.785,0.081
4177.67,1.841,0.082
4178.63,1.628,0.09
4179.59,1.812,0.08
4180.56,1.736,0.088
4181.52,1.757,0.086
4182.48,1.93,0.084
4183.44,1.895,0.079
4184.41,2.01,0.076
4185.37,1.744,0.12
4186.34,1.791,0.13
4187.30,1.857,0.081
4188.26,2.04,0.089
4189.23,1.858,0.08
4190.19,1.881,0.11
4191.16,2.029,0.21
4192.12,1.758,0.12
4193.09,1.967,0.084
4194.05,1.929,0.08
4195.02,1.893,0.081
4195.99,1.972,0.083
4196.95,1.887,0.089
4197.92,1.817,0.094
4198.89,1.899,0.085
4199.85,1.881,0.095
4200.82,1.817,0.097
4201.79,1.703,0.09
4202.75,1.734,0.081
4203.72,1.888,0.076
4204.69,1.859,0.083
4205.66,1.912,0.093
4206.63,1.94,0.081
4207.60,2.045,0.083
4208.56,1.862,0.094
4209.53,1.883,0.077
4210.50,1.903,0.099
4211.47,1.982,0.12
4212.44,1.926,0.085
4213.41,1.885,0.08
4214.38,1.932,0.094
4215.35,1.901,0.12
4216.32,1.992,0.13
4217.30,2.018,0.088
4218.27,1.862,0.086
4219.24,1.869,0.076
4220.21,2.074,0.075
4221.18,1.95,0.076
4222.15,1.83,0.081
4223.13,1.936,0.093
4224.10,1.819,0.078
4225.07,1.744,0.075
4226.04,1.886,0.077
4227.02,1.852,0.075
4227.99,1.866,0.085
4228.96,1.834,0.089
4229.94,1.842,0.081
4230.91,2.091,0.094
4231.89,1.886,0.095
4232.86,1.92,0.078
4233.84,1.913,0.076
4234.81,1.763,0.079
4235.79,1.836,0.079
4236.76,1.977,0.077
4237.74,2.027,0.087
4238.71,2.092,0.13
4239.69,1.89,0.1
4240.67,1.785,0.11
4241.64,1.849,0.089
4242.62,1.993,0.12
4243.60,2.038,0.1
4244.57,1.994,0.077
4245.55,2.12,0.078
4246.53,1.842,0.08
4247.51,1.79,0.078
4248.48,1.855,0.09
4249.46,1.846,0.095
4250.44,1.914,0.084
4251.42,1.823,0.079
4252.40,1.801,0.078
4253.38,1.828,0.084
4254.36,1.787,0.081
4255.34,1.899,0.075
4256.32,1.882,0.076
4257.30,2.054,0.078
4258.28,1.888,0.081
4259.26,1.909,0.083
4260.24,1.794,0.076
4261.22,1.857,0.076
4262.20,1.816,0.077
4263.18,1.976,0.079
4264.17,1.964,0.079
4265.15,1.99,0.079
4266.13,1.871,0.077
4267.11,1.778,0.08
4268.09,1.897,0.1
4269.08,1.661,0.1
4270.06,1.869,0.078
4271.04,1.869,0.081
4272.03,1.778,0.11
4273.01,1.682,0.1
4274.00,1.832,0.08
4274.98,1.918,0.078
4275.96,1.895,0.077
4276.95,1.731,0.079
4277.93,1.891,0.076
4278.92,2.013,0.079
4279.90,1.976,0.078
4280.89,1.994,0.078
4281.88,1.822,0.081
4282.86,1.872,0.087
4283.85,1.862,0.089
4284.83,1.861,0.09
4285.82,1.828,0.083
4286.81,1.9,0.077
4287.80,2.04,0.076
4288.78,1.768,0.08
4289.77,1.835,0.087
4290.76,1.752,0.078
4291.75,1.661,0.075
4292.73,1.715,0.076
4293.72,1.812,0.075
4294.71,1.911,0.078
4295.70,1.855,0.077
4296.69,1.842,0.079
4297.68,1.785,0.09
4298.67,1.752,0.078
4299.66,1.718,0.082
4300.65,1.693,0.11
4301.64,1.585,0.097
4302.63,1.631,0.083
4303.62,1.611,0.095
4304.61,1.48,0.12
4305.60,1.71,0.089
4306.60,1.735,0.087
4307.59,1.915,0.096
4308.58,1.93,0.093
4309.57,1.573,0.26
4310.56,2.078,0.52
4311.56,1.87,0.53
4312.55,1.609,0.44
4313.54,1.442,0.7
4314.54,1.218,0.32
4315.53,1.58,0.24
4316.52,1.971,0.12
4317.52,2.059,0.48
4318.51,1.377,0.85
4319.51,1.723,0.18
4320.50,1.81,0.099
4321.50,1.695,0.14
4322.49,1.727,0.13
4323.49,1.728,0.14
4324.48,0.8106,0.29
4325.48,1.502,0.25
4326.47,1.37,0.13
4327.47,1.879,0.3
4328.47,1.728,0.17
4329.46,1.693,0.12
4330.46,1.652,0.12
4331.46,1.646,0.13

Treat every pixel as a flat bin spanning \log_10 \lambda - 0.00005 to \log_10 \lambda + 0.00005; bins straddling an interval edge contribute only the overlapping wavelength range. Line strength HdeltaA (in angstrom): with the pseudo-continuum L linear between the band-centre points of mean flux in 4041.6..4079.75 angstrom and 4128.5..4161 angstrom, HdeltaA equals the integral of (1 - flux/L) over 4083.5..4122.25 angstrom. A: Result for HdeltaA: 8.4 angstrom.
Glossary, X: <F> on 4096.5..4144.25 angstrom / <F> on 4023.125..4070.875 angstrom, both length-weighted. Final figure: 0.84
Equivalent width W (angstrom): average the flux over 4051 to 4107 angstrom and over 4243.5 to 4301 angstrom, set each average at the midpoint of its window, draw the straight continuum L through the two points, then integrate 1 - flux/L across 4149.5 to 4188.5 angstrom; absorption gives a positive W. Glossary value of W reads -2.42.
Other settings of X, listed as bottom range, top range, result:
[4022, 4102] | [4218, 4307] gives 1.03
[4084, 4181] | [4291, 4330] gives 0.99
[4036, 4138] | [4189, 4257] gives 1.09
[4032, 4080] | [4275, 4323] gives 0.92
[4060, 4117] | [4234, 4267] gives 1.18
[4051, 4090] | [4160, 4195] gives 1.03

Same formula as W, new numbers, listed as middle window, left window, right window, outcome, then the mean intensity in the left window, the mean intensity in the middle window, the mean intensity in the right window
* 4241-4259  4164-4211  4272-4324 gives -0.8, 1.87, 1.9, 1.77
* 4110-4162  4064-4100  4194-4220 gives -1.5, 1.68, 1.82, 1.9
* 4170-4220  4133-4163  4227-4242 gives 0.9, 1.91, 1.87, 1.9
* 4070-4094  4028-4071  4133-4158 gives 2.9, 1.94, 1.7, 1.91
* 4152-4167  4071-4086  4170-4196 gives -0.5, 1.83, 1.92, 1.85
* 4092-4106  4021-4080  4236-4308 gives 4.6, 1.93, 1.28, 1.85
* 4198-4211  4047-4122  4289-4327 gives -1.4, 1.69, 1.87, 1.69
